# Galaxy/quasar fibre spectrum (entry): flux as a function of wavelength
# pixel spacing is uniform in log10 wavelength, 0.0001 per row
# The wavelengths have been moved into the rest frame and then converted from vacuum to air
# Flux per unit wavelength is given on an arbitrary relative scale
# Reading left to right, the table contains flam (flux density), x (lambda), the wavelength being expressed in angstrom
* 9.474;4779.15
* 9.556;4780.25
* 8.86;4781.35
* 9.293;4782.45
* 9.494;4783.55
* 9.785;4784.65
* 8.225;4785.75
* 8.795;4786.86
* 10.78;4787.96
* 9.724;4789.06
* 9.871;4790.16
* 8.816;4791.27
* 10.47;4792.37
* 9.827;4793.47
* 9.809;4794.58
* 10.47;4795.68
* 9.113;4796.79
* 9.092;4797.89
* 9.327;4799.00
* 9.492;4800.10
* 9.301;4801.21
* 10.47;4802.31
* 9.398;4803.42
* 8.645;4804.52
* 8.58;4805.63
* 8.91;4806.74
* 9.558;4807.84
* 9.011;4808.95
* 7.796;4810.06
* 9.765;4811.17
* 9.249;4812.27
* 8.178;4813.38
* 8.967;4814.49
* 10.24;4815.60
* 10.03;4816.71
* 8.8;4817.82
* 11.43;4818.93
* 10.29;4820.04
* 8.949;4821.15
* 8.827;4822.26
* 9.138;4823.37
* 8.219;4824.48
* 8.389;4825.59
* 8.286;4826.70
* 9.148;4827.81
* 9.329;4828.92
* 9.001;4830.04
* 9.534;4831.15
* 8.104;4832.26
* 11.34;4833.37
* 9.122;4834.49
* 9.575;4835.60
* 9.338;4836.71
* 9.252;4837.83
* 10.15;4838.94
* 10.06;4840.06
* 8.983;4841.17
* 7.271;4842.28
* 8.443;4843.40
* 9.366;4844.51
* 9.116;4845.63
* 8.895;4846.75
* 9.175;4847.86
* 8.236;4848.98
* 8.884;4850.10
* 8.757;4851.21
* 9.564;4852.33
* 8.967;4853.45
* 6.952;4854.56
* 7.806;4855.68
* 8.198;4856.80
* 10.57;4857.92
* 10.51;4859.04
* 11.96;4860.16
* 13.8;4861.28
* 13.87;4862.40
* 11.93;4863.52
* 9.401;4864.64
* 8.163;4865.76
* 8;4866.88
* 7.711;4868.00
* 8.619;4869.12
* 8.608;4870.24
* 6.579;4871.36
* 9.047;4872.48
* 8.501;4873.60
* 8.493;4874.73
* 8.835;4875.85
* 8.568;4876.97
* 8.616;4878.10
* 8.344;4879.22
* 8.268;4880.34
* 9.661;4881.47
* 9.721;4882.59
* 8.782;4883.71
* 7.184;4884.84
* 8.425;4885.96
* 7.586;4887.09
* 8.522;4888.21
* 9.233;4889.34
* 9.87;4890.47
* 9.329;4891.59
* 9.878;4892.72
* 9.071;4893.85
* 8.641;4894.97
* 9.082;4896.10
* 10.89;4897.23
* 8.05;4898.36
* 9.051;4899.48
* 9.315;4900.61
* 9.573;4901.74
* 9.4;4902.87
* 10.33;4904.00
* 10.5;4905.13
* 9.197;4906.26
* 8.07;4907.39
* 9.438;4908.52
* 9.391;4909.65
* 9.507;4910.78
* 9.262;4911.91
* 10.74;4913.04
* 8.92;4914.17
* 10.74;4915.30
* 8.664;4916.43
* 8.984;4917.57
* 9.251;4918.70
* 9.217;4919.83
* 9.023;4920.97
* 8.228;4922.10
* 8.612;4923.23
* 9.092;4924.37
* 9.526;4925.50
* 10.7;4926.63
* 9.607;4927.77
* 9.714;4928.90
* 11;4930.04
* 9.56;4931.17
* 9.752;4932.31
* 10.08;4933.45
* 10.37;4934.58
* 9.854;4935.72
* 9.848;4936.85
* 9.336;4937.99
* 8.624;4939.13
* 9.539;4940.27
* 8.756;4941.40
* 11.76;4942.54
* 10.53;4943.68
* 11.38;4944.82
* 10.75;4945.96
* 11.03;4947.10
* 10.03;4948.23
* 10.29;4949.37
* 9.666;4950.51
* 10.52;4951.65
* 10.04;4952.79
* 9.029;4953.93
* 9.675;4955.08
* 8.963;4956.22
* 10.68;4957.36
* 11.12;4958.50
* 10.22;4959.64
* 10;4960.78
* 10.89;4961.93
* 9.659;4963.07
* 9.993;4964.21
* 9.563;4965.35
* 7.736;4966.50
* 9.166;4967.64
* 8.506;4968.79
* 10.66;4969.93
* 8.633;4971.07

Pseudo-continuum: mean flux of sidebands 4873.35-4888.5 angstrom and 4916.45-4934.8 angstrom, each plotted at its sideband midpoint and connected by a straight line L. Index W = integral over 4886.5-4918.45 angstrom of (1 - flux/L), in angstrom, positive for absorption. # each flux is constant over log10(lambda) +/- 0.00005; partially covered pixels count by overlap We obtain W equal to -1.2 angstrom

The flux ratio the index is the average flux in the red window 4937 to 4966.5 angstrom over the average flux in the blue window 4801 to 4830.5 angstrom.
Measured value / 1.09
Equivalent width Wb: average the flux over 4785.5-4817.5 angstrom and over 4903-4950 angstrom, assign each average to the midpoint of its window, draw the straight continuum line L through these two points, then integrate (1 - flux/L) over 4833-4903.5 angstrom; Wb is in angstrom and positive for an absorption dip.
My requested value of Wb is 3.0 angstrom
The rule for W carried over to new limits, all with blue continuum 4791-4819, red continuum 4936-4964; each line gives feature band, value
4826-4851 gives 1.1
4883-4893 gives 1.1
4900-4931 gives 1.4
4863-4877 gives 1.5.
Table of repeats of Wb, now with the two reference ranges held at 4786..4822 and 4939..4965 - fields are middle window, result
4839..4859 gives 1.7 angstrom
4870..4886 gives 2.1 angstrom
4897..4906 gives 0.3 angstrom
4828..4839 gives 0.2 angstrom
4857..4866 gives -1.4 angstrom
